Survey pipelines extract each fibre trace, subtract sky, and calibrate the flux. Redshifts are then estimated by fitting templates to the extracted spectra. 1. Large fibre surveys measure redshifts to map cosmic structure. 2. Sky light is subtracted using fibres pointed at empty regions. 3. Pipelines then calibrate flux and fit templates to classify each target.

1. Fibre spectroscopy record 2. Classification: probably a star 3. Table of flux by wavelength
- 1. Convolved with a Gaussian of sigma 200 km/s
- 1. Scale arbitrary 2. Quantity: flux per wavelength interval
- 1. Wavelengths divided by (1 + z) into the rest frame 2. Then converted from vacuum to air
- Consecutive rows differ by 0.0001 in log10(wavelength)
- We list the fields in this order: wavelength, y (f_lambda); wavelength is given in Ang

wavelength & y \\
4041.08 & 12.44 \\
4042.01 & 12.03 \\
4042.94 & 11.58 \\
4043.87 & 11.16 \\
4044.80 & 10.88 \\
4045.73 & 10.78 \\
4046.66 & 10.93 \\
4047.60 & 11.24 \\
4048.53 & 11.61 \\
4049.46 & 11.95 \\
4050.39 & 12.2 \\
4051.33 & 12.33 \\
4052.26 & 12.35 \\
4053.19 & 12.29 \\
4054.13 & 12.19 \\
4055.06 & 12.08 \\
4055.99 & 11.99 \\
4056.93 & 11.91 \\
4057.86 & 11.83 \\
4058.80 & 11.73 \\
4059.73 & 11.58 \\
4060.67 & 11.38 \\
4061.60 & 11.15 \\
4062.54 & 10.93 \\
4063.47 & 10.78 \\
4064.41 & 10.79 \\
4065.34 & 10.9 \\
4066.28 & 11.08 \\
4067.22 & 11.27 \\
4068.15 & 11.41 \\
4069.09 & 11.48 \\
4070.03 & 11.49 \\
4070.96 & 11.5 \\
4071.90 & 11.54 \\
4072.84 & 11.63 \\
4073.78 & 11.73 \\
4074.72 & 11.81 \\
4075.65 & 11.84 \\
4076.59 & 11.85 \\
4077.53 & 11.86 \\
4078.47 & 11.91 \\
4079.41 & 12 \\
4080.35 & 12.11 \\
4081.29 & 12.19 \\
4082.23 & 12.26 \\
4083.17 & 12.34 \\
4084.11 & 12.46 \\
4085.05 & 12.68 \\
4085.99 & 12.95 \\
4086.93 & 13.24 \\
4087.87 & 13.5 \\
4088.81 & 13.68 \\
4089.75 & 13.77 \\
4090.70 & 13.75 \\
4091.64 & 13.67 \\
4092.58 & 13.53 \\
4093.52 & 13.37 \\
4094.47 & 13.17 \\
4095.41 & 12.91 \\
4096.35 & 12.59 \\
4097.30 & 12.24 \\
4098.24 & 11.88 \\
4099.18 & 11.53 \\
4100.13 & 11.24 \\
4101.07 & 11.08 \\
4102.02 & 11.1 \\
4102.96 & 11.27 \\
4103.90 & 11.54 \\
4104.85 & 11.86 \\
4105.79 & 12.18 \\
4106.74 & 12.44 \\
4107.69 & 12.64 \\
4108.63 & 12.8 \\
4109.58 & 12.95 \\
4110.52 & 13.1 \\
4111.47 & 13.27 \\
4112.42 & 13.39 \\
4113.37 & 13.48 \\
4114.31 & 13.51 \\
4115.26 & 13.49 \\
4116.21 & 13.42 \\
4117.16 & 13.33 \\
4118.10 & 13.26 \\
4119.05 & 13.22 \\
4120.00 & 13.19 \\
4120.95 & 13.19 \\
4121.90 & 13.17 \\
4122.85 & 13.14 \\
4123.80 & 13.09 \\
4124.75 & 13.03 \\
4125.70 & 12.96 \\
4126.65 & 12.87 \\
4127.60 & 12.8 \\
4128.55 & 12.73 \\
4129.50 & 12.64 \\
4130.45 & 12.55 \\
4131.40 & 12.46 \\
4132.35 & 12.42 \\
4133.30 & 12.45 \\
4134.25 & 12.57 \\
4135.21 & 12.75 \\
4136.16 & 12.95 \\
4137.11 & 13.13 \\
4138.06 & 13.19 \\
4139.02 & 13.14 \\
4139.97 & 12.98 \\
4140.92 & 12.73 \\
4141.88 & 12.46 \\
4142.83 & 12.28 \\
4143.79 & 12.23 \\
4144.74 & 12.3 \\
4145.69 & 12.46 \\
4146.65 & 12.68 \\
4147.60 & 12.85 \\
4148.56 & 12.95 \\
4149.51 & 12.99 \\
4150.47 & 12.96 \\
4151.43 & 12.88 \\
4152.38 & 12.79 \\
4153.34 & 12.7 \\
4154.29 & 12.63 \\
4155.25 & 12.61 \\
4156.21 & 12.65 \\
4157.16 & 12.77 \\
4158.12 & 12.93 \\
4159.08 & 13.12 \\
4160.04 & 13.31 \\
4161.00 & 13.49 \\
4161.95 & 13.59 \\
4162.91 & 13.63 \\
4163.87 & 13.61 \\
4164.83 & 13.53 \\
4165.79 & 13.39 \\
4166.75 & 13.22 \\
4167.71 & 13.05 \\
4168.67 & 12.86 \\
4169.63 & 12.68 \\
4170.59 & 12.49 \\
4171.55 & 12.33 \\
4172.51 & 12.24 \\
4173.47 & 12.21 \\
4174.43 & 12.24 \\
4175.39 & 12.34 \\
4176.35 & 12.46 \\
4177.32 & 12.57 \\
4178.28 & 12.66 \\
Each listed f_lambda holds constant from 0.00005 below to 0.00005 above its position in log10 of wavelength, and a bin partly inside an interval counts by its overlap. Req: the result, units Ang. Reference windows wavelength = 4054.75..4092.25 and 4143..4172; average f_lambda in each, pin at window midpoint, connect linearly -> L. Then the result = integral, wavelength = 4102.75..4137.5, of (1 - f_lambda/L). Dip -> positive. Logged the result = -0.96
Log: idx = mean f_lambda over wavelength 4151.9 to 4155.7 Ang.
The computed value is 12.7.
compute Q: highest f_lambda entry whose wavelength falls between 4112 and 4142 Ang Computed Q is 13.51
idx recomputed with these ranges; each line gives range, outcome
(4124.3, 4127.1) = 13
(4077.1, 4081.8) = 12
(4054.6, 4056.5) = 12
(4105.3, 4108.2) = 12.4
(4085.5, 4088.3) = 13.2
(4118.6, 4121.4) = 13.2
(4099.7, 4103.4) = 11.2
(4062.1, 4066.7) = 10.9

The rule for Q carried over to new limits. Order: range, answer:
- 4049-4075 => 12.35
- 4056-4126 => 13.77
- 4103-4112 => 13.27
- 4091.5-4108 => 13.67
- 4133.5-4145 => 13.19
